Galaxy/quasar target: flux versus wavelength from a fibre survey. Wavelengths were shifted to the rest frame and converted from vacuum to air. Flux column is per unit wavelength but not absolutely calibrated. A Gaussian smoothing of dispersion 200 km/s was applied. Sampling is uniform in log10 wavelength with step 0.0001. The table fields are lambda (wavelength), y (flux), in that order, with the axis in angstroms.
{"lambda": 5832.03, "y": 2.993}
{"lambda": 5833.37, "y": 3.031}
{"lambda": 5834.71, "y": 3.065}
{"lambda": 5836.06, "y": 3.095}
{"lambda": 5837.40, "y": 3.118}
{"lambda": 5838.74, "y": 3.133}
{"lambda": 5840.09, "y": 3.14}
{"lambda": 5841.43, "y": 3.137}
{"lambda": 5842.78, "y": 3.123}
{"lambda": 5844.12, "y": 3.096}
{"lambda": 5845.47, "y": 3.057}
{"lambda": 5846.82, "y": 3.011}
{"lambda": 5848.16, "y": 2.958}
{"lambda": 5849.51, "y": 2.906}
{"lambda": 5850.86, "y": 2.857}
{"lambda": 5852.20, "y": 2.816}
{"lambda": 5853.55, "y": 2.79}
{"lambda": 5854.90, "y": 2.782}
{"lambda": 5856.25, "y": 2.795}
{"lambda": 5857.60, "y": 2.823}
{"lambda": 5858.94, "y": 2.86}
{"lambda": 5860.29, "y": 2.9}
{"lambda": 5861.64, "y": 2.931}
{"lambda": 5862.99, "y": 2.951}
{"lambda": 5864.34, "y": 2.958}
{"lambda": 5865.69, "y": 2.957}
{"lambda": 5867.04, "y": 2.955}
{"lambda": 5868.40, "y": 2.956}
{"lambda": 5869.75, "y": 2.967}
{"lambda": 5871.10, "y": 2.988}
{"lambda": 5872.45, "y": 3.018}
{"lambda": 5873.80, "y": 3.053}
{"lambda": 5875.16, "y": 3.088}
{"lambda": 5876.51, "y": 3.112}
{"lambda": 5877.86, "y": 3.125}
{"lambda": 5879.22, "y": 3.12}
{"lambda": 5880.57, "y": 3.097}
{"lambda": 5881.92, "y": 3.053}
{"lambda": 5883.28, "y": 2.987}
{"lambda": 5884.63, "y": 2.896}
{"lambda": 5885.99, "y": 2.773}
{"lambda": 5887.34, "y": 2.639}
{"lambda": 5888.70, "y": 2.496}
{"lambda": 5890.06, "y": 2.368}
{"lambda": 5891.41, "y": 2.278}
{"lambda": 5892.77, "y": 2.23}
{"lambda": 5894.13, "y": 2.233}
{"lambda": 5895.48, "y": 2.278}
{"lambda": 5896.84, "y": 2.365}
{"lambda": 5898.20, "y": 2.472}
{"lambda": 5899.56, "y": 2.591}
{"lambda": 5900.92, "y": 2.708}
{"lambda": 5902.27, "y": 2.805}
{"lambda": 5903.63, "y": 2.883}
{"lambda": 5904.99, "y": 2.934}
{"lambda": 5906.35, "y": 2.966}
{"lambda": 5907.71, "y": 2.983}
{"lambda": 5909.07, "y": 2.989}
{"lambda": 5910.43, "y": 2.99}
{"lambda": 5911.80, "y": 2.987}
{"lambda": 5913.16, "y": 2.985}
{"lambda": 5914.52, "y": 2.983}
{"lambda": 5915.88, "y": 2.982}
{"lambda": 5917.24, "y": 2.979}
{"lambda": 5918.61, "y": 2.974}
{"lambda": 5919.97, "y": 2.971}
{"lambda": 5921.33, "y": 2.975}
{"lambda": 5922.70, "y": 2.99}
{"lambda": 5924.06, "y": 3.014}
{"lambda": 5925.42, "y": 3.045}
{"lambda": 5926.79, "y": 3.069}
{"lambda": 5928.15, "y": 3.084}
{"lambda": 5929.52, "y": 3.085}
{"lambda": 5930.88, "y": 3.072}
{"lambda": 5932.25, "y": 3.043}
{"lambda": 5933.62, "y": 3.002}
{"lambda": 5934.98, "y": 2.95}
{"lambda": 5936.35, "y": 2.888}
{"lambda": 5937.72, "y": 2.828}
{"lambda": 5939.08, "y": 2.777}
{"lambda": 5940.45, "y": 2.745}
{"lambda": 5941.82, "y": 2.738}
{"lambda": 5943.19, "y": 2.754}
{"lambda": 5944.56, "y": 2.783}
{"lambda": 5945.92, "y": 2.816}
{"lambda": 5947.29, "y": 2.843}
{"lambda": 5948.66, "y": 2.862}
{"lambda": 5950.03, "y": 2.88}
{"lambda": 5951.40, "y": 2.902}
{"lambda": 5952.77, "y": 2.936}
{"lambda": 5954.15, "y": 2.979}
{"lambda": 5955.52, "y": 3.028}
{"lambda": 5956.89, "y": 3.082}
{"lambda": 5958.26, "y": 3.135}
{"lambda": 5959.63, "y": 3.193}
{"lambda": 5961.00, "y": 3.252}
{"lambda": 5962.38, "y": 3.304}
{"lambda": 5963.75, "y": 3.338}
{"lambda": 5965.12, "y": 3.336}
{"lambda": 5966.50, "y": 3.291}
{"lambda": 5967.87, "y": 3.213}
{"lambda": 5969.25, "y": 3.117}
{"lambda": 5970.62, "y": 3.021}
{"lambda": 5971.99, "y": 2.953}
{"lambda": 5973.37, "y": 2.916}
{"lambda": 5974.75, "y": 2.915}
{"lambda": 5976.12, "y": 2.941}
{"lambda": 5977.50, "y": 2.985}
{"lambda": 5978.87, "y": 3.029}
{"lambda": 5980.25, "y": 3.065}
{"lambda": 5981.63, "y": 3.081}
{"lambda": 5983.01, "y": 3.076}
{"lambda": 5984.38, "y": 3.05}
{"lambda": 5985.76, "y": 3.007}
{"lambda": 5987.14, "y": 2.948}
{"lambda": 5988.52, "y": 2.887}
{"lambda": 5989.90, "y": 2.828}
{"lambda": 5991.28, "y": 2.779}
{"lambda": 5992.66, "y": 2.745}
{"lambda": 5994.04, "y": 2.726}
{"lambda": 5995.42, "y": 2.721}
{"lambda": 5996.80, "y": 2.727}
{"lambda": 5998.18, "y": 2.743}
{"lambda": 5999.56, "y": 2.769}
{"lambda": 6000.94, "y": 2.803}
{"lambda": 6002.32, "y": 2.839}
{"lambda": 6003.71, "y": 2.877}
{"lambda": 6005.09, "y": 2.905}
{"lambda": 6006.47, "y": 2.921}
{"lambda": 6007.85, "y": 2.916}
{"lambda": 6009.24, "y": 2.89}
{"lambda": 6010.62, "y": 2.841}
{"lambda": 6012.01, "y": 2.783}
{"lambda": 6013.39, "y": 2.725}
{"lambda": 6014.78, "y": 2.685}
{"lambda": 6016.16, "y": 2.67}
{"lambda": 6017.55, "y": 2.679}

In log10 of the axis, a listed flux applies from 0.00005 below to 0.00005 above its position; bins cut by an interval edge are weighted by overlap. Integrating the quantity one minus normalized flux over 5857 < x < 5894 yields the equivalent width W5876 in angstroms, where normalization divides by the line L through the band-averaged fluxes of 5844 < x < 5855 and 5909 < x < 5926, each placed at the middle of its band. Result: 1.0 angstroms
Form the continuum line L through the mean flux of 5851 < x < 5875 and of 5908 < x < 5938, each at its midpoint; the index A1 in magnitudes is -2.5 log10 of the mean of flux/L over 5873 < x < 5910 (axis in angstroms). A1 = 0.07 mag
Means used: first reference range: 2.91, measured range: 2.76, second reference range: 3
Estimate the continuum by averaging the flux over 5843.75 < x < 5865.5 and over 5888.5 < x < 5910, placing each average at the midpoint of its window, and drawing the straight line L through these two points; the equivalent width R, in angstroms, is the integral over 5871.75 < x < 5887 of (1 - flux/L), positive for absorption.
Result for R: -1.6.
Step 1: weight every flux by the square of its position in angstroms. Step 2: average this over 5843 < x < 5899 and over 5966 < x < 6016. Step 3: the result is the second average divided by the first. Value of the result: 1.1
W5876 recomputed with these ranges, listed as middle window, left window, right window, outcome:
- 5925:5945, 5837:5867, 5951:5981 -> 0.8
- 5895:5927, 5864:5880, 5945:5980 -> 1.7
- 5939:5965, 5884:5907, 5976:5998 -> -1.8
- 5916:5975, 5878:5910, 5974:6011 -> -4.2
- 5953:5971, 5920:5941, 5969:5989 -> -1.1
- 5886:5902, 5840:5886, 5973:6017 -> 2.7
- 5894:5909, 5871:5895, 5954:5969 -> 1.1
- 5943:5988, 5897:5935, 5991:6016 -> -2.8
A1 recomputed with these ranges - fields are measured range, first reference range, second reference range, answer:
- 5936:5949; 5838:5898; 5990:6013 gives 0.013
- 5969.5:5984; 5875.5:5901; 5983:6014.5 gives -0.073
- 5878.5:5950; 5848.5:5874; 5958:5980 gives 0.066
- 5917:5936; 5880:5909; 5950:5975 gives -0.052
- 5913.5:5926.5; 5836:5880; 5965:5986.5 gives 0.011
